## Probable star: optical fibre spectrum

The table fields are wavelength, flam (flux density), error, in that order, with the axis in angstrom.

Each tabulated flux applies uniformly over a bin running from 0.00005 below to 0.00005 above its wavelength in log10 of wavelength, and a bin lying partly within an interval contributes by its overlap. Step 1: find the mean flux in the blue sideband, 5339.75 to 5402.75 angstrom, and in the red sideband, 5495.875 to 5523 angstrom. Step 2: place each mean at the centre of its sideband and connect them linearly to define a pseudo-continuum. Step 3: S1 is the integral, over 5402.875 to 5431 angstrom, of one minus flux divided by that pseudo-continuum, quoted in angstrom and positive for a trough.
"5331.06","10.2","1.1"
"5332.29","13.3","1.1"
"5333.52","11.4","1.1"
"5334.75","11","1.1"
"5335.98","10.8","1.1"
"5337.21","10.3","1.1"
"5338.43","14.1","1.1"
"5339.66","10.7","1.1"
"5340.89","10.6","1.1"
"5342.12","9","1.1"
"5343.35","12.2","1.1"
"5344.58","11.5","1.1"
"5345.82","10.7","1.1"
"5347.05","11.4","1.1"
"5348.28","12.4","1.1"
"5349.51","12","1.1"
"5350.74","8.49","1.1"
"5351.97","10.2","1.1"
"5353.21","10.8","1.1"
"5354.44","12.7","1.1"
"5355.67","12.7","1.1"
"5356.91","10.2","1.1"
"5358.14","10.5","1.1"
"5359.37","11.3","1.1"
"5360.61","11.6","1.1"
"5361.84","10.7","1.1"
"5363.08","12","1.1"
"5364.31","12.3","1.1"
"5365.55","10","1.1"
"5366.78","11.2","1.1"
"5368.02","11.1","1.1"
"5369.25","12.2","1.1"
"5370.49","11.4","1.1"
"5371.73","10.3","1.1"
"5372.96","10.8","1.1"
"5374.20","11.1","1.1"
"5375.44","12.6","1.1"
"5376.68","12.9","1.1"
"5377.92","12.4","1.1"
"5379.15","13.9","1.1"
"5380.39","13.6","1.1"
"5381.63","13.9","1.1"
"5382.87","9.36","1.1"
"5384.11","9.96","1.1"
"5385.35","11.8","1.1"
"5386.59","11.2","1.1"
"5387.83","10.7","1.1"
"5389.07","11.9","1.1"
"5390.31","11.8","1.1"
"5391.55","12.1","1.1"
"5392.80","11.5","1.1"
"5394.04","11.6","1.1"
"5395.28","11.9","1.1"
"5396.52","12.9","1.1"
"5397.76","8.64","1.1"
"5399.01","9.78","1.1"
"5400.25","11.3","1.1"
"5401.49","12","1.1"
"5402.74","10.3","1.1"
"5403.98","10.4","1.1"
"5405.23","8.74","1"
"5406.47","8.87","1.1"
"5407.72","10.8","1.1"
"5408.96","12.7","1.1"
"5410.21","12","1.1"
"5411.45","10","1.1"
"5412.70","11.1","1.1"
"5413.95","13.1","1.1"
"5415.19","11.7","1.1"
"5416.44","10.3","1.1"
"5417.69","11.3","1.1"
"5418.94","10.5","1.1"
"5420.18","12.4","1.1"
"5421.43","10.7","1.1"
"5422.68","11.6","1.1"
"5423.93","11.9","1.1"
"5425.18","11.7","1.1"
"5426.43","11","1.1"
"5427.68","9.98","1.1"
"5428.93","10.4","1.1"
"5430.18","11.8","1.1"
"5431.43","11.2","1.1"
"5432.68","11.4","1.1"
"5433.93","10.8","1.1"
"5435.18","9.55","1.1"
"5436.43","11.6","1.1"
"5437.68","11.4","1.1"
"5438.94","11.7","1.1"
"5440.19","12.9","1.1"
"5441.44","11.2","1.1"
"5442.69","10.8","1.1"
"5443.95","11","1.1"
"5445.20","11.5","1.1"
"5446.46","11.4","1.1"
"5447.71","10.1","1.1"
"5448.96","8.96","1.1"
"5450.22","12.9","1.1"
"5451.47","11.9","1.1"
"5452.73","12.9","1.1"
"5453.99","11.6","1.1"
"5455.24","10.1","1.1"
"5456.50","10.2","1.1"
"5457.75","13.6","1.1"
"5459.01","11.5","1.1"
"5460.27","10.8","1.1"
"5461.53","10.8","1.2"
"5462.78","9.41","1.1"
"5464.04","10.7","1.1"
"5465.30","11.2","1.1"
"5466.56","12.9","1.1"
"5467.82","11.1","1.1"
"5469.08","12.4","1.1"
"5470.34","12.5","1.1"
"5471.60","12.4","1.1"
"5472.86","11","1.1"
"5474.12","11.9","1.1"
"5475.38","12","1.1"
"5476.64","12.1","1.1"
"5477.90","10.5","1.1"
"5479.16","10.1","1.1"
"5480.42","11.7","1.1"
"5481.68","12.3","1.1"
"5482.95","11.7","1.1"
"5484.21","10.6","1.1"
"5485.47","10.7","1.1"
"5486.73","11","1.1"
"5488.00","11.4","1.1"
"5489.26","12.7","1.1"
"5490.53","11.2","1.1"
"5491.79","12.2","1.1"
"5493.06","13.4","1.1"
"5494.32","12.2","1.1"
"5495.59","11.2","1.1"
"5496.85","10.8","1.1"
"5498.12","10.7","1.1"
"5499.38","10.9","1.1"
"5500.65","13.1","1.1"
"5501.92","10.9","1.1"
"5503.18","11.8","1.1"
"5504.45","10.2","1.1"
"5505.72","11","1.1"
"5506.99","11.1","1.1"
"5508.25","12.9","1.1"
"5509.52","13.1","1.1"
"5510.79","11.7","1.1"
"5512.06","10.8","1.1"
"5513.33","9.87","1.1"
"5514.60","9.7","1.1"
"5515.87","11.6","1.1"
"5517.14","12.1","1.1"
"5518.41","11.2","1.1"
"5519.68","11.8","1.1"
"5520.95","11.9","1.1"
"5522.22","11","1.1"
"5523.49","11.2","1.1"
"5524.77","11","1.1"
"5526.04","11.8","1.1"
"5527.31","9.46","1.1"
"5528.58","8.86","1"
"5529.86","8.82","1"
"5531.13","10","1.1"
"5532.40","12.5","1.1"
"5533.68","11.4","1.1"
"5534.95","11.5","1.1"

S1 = 0.8 angstrom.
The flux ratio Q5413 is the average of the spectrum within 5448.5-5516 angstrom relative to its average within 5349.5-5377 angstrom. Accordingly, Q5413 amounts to 1.02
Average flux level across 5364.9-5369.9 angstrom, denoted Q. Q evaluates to 11.1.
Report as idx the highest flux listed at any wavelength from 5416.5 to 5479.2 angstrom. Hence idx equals 13.6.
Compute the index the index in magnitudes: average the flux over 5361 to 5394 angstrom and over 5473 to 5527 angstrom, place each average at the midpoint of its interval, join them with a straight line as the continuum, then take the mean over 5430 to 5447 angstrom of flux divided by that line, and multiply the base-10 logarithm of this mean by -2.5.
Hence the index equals 0.024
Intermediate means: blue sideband 11.6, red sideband 11.4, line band 11.3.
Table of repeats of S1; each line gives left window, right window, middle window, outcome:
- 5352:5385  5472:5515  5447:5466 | 0.6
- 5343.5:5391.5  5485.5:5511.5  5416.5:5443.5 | 0.8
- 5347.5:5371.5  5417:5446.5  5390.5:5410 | 0.5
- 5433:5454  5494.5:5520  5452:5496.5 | -0.9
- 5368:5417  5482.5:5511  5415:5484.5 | 1.1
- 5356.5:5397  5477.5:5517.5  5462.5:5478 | -0.2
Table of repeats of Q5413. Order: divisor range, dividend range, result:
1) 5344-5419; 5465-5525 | 1.02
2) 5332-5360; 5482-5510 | 1.03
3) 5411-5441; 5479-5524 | 1.02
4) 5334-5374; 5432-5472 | 1.02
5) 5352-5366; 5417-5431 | 0.99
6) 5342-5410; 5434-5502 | 1.01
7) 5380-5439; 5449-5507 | 1.03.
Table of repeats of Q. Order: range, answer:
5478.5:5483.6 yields 11.4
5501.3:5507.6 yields 11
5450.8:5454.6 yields 12.1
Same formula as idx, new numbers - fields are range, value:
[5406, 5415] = 13.1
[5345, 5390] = 13.9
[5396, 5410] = 12.9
